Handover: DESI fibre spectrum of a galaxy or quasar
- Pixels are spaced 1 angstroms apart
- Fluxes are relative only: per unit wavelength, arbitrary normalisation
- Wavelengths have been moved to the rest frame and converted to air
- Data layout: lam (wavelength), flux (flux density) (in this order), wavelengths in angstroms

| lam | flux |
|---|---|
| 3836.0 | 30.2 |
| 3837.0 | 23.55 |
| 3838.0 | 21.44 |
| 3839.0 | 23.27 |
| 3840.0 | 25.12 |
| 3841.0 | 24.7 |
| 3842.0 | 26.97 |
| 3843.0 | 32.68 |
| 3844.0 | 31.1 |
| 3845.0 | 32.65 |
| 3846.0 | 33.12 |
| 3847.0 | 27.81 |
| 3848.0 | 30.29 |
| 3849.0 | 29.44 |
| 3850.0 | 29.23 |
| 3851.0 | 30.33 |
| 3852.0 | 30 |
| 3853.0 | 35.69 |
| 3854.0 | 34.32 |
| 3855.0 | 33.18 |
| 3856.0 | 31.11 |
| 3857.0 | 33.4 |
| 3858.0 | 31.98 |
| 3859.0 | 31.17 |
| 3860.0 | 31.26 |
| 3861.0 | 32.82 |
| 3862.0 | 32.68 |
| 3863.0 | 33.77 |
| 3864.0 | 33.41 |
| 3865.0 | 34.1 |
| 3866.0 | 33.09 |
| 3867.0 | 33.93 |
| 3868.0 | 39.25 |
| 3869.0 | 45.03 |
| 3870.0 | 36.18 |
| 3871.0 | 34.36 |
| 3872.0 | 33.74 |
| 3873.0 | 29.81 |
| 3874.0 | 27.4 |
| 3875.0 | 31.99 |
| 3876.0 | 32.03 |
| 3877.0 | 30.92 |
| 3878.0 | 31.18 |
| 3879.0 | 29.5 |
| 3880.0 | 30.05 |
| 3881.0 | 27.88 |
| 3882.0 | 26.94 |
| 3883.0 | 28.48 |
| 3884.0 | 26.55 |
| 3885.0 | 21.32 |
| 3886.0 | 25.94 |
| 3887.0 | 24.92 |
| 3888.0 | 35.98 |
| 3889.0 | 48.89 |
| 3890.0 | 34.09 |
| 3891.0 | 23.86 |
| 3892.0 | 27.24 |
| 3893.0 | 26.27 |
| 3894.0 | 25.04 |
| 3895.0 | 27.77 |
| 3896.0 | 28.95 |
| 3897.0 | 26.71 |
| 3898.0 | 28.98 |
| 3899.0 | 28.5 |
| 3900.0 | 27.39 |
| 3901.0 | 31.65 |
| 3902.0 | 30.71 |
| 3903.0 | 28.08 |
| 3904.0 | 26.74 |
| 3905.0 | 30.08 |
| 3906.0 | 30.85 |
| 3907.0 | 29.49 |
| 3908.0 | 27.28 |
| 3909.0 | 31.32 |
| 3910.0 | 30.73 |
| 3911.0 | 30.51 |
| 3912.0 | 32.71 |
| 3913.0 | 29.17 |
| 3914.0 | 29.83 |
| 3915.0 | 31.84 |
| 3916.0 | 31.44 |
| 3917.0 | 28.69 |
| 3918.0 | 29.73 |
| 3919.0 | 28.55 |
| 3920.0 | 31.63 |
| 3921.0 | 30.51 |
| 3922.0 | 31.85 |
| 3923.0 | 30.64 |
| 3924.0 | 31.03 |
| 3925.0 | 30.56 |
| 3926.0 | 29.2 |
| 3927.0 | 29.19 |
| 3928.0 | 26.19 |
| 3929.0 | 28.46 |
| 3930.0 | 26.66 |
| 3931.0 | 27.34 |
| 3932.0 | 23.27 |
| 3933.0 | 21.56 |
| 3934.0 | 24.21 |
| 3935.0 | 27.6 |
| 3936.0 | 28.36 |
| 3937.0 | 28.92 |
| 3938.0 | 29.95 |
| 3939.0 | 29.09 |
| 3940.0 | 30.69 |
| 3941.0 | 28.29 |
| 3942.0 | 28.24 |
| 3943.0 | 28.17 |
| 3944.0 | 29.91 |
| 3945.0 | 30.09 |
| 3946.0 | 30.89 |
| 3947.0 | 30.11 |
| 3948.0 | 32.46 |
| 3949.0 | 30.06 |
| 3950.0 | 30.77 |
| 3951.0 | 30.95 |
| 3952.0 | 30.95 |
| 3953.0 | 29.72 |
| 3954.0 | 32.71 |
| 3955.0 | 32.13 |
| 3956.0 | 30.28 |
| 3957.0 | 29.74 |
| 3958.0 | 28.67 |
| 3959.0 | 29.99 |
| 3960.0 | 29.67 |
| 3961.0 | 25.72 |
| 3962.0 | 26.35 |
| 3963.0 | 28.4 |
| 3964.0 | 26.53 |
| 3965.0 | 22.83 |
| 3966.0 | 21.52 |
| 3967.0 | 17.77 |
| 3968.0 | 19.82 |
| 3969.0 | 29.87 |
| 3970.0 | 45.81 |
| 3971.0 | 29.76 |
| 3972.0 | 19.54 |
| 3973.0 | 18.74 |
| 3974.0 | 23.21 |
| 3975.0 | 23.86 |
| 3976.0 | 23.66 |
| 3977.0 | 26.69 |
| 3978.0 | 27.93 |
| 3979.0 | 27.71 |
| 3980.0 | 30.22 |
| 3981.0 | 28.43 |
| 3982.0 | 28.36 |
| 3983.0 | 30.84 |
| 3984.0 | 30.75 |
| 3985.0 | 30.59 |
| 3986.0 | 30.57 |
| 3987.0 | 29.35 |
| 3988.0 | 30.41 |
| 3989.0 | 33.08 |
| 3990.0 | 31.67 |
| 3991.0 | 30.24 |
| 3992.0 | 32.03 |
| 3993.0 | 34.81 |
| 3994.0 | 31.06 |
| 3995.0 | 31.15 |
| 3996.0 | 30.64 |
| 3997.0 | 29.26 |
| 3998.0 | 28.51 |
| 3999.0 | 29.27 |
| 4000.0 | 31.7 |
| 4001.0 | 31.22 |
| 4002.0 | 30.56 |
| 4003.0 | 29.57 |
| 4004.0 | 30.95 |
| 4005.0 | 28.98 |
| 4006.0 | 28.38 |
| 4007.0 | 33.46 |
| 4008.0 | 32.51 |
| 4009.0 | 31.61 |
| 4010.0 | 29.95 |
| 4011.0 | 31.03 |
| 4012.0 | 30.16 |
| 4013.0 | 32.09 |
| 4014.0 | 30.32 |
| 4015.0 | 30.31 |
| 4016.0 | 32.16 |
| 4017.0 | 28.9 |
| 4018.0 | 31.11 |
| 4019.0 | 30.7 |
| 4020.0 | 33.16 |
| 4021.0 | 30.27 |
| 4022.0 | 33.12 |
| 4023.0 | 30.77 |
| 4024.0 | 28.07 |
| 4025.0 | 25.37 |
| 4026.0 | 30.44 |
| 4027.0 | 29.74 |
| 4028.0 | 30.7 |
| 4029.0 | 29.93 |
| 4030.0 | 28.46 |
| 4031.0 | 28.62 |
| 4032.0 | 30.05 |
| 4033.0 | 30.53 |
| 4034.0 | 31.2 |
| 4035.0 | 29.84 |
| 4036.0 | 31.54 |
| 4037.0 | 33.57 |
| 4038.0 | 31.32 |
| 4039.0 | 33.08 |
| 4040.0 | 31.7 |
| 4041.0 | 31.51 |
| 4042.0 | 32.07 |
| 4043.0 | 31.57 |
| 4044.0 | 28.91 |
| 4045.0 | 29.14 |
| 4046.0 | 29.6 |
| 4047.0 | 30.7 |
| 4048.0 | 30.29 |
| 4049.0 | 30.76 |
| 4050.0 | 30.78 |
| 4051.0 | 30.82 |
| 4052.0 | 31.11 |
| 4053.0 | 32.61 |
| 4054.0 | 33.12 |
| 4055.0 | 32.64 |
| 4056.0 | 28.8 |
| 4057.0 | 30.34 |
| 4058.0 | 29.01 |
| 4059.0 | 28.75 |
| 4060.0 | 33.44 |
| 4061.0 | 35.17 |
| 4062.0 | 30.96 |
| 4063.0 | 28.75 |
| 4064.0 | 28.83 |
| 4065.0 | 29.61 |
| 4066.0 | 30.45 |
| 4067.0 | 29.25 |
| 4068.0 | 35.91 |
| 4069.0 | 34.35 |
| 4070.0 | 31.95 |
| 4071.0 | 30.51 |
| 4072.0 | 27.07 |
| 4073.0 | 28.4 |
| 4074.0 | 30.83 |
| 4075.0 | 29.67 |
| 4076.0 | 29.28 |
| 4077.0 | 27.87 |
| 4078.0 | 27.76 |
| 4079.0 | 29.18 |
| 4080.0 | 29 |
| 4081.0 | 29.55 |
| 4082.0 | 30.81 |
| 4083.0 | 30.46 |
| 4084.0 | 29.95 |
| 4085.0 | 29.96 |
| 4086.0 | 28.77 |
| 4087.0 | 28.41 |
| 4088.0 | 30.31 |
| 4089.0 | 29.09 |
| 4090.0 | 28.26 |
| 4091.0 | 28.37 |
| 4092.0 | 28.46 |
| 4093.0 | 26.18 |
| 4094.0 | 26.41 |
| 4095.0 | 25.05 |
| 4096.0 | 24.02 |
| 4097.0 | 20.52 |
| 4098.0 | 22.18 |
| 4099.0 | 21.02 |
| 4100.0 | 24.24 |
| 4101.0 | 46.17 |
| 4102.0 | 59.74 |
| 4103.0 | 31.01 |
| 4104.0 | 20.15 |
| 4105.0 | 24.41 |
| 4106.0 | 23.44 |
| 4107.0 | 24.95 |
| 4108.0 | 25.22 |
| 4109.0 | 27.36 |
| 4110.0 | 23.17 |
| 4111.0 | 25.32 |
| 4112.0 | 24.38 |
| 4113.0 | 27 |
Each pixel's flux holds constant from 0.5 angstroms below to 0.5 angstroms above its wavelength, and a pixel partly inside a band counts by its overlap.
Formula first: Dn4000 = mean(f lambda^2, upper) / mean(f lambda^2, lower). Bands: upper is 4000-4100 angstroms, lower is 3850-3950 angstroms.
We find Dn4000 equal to 1.1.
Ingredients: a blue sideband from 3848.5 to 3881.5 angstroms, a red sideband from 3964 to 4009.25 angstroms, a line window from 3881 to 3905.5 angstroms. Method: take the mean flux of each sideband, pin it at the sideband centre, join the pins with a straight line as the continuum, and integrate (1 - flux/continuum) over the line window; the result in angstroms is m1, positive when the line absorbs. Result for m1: 2.2 angstroms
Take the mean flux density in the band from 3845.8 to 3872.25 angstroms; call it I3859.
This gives 33.1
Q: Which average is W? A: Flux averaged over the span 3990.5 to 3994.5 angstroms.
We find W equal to 32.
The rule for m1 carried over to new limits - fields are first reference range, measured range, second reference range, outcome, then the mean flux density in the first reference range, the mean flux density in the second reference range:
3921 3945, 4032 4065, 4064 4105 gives -2.0 angstroms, 28.3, 29.4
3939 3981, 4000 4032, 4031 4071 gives -0.5 angstroms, 28.1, 31.1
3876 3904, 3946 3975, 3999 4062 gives 1.9 angstroms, 29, 30.8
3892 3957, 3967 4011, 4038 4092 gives 0.6 angstroms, 29.2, 30.4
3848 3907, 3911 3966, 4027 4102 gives 2.9 angstroms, 31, 30.1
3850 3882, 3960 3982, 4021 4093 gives 3.7 angstroms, 32.6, 30.3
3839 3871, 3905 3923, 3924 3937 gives -1.4 angstroms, 32.1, 27.1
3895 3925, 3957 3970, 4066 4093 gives 1.4 angstroms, 29.8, 29.7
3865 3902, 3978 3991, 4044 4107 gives 0.0 angstroms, 30.7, 29.7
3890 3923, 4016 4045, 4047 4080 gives -0.3 angstroms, 29.3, 30.5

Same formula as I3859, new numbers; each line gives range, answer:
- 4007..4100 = 29.9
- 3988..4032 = 30.6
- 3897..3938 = 29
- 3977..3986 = 29.3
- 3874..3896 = 29.3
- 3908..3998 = 28.9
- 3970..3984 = 26.9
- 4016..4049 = 30.5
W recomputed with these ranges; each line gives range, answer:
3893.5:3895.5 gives 26.4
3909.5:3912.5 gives 31.3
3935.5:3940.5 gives 29.4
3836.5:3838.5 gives 22.5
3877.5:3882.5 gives 29.1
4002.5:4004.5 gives 30.3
